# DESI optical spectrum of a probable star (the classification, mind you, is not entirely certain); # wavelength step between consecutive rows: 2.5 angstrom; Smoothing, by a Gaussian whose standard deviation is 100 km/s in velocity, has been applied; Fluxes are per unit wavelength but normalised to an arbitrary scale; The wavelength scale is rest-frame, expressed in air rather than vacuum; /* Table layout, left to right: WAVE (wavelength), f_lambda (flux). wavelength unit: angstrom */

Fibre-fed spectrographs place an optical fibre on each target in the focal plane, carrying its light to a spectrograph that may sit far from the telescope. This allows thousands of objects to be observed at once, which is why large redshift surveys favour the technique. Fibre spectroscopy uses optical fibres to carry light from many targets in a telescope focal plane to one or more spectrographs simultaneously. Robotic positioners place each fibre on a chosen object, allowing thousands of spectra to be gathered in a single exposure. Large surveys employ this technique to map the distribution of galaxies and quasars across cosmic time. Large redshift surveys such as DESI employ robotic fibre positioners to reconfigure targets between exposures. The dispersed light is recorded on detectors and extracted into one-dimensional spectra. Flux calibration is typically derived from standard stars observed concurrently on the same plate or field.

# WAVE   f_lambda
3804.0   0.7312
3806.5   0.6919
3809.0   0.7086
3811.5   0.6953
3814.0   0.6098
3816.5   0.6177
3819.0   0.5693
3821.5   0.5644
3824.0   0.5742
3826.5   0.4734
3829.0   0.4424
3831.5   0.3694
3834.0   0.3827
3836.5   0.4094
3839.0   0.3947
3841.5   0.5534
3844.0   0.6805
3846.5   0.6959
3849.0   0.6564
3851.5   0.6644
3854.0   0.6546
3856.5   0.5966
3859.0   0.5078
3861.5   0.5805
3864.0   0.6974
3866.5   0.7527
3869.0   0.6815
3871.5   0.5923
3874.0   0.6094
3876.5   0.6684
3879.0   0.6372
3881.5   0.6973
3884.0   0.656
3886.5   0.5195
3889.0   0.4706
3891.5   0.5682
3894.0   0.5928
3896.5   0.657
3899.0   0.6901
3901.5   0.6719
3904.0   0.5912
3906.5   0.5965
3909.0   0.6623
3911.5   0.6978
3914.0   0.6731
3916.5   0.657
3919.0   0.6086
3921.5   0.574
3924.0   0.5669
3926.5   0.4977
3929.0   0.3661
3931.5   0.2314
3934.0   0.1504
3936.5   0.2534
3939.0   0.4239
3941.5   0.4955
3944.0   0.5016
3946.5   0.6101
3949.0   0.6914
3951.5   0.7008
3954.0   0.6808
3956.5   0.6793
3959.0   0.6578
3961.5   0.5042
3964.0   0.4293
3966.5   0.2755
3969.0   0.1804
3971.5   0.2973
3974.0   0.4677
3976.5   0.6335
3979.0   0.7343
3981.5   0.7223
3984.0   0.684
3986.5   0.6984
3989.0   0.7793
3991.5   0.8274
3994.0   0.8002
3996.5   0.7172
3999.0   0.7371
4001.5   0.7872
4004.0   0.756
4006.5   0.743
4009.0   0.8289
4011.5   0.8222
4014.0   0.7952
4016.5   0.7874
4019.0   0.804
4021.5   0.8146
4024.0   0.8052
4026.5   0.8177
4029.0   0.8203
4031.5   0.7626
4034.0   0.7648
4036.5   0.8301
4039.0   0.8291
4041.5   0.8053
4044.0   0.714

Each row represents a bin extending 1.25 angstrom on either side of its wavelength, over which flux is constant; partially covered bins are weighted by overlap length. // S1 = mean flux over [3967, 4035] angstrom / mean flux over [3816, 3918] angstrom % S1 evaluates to 1.20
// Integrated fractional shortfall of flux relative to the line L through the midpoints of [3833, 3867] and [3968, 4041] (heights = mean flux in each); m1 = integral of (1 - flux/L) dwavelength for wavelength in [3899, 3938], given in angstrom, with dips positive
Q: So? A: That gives 7.3 angstrom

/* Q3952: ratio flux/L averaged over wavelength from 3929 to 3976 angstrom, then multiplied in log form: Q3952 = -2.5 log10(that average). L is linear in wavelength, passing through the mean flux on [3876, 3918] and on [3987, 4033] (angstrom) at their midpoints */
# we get 0.47 mag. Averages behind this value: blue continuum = 0.629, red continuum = 0.788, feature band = 0.458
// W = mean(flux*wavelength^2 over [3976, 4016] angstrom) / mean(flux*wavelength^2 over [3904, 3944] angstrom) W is 1.57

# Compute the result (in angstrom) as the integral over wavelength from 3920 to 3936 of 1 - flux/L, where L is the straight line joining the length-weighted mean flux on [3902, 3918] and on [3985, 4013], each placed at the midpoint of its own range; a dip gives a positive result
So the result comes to 6.6 angstrom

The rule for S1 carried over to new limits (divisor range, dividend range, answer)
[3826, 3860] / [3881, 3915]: 1.16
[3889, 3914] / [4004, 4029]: 1.27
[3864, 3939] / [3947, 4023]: 1.17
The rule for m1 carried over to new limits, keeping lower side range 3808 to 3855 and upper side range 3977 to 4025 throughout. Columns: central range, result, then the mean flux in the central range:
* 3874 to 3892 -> 0.58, 0.604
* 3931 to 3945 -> 7.02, 0.346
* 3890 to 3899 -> 0.36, 0.614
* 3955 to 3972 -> 6.58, 0.442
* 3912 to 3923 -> 0.58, 0.632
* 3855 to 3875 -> -0.80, 0.628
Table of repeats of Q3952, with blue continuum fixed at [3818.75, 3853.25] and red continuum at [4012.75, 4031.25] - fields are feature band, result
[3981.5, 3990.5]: 0.04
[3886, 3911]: 0.03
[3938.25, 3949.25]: 0.27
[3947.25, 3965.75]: 0.16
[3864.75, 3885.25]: -0.13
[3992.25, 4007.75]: 0.02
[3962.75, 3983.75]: 0.47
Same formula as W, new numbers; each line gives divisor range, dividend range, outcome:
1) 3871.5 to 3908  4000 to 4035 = 1.37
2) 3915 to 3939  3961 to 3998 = 1.38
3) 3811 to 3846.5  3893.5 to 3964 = 1.11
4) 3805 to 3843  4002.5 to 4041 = 1.64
